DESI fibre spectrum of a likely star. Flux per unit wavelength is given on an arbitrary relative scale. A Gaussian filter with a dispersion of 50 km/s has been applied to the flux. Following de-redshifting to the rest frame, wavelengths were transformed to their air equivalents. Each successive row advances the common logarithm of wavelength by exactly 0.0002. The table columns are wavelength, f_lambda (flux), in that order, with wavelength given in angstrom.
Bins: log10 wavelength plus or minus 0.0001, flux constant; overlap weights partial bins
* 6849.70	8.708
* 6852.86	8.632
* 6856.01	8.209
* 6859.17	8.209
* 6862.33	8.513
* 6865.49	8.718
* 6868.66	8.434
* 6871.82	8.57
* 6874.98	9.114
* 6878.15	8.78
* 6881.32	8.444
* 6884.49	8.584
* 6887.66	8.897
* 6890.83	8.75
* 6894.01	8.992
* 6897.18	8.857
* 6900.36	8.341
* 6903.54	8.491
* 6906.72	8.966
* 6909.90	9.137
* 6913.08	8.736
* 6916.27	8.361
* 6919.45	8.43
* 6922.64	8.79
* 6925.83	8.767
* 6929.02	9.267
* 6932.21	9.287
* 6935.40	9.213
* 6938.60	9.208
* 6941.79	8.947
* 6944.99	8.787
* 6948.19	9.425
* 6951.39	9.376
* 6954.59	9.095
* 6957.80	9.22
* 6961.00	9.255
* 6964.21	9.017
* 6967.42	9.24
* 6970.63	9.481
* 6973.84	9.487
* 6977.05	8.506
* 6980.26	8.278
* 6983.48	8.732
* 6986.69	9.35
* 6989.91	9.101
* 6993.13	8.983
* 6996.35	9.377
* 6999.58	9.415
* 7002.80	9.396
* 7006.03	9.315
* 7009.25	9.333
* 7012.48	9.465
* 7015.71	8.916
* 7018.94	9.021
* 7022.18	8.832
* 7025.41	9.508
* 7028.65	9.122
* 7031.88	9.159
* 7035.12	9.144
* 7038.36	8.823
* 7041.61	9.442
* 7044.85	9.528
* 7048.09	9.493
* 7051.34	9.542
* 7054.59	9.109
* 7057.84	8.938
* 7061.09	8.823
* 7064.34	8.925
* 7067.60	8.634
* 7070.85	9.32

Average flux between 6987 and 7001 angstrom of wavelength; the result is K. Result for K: 9.22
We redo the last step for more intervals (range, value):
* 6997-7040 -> 9.19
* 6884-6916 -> 8.76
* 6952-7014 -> 9.16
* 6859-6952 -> 8.82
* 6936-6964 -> 9.16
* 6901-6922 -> 8.68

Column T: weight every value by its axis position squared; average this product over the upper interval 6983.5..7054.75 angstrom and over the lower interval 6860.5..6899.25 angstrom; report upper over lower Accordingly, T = 1.1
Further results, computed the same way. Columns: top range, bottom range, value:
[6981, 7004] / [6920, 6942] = 1.03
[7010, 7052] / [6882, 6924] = 1.10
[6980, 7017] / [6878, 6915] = 1.08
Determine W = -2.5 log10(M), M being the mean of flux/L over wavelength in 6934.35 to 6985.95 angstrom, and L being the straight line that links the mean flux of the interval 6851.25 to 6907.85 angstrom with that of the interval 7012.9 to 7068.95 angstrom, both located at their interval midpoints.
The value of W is -0.025 mag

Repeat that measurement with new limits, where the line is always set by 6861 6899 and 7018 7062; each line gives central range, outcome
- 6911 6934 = 0.003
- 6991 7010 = -0.027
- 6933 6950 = -0.028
